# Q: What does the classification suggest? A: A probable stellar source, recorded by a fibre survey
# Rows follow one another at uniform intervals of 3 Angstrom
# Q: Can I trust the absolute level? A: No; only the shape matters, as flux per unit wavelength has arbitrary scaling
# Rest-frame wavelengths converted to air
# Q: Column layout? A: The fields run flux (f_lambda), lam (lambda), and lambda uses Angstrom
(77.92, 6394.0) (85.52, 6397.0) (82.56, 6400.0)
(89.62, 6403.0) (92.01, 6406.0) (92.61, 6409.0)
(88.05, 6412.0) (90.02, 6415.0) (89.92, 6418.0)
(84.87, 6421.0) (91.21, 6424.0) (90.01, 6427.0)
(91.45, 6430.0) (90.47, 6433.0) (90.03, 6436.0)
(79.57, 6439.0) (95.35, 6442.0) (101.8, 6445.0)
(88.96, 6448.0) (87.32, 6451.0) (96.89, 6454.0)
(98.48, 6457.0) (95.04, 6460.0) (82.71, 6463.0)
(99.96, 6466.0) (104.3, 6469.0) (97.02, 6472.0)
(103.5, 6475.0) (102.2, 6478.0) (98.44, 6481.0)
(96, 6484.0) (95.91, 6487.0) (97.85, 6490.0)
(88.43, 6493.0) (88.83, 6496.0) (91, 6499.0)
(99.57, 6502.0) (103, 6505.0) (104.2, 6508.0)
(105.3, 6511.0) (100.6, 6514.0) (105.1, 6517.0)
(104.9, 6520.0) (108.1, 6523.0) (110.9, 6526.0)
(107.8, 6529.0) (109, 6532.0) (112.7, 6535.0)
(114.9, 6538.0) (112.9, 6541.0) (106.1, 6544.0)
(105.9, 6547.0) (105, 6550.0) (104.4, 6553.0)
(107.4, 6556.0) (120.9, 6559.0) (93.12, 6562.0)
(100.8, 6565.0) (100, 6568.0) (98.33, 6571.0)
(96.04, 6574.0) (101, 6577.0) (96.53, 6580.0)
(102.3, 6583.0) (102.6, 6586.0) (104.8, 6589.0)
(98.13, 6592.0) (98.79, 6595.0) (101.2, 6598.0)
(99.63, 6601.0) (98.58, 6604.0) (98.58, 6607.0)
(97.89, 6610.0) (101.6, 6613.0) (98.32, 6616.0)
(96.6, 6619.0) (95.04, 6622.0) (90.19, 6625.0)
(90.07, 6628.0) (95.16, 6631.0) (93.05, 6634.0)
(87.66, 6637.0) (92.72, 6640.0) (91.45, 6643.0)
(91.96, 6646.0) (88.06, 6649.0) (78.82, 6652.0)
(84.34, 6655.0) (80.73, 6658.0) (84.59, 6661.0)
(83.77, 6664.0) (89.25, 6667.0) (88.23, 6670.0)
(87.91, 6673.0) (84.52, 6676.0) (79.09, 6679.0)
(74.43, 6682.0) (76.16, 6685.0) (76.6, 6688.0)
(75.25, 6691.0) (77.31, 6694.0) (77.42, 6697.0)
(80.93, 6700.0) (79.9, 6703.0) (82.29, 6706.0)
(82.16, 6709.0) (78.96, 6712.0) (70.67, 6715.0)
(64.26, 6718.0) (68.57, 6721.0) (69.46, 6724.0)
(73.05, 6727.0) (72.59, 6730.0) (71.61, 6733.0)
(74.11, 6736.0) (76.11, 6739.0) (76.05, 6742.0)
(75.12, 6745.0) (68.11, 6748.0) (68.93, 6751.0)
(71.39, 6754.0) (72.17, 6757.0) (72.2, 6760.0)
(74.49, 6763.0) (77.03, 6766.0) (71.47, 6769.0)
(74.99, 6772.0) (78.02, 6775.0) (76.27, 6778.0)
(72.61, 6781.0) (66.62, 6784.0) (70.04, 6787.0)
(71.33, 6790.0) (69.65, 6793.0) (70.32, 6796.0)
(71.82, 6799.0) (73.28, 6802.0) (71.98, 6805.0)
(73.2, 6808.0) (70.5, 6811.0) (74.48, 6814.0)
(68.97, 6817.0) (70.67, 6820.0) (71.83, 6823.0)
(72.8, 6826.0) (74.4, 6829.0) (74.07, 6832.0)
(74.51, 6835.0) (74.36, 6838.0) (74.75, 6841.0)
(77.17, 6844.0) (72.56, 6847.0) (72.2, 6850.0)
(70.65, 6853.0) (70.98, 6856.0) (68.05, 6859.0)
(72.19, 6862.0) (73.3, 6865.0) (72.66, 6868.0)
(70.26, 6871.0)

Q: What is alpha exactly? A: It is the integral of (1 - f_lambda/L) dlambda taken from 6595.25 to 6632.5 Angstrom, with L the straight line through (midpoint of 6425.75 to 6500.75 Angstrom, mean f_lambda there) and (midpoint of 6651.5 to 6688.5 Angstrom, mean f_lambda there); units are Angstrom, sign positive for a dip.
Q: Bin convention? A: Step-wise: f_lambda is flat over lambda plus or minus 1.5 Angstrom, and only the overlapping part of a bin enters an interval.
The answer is -4.94 Angstrom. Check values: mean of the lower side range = 94.1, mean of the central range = 97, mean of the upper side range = 82.4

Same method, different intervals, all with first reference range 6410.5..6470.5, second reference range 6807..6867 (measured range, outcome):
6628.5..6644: -1.8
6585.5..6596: -2.1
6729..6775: 2.1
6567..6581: -2.1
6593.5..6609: -2.8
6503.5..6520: -2.9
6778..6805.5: 1.3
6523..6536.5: -3.5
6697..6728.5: 1.4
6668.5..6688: -0.3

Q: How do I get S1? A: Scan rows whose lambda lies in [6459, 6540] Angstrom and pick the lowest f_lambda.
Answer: 82.71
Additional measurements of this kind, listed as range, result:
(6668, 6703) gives 74.43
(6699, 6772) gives 64.26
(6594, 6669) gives 78.82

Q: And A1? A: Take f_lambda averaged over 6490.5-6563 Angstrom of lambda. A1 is 105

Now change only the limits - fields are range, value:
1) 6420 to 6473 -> 92.6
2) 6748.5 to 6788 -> 72.7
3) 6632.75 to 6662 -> 87.3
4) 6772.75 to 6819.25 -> 72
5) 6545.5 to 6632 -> 100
